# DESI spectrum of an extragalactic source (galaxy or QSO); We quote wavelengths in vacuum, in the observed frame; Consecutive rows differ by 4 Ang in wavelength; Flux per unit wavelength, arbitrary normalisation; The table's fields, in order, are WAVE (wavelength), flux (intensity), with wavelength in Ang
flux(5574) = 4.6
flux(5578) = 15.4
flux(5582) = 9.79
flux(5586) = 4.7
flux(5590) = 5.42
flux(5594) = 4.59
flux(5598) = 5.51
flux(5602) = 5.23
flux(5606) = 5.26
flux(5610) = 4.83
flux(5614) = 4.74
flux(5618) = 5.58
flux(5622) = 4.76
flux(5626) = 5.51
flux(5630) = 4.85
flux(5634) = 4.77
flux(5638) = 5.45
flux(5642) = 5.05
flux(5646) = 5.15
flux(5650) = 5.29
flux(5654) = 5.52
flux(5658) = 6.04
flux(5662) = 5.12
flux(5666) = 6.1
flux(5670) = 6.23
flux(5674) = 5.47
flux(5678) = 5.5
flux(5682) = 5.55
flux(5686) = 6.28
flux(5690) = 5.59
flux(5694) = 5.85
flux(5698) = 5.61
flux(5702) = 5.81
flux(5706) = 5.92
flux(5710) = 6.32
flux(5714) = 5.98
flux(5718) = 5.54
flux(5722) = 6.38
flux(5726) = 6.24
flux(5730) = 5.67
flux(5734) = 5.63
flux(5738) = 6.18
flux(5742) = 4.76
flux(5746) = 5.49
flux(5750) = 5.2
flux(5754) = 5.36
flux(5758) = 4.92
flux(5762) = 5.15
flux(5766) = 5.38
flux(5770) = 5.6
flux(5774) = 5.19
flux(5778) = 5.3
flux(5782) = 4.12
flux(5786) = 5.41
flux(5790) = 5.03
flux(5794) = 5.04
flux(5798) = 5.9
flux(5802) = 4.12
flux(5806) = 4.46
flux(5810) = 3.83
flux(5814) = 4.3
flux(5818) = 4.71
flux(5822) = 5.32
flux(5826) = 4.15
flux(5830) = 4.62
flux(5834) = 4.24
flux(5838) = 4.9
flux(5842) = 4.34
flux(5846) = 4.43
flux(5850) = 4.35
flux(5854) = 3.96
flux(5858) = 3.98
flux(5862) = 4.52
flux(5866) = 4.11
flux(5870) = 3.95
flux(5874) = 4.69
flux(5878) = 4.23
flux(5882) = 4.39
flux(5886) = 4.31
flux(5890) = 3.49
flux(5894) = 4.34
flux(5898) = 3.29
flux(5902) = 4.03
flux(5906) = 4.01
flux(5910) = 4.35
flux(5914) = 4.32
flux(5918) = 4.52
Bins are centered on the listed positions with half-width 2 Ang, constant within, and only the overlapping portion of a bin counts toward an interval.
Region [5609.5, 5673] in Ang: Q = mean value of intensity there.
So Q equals 5.33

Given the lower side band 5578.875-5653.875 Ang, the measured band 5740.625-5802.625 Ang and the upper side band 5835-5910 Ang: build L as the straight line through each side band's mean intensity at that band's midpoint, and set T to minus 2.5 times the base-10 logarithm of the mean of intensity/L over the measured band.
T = -0.10 mag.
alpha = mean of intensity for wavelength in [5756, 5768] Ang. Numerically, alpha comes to 5.15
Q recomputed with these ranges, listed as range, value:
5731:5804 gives 5.22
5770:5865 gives 4.63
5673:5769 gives 5.66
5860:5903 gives 4.12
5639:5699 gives 5.62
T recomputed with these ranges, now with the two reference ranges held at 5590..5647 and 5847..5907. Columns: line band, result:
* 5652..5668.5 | -0.16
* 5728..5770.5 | -0.17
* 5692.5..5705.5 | -0.20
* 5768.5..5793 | -0.14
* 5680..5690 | -0.20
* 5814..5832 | -0.08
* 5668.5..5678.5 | -0.17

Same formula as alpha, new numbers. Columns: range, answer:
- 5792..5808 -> 4.88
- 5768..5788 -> 5.12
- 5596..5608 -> 5.33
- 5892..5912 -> 4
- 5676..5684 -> 5.53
